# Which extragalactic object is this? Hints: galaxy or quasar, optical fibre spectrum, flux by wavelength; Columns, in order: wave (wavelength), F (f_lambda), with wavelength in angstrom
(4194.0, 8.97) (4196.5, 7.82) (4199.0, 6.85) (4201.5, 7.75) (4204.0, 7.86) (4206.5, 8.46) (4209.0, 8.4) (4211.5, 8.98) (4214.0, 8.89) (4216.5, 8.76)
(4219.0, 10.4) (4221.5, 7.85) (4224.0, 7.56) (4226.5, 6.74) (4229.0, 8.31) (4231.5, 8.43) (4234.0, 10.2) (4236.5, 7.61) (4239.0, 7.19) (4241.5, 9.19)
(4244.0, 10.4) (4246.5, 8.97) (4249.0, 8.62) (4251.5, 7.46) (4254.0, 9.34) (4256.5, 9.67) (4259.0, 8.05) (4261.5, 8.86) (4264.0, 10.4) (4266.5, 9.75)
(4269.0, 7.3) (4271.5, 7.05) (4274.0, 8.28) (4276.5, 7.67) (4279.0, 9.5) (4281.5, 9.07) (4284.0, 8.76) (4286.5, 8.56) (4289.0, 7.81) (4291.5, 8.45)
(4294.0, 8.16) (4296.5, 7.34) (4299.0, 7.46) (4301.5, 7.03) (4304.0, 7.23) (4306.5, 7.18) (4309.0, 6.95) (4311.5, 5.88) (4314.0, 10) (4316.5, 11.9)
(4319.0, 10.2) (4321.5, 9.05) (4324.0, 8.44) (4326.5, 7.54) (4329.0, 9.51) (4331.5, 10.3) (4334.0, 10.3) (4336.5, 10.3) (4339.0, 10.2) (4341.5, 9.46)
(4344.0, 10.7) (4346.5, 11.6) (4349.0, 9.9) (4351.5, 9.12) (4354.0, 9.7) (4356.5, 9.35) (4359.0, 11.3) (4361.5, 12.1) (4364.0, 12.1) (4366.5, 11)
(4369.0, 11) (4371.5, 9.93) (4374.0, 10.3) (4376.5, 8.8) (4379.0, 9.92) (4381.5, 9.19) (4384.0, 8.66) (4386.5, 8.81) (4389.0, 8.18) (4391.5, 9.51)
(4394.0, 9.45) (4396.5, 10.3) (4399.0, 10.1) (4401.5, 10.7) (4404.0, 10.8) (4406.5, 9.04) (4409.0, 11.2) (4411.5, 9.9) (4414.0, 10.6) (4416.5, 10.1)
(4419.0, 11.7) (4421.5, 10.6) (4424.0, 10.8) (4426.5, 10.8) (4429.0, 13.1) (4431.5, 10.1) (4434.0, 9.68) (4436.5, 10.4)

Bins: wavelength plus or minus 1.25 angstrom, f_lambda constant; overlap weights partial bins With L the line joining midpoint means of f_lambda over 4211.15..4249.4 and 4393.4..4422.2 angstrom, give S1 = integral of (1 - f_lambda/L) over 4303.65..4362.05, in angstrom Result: 0.9 angstrom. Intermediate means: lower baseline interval 8.62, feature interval 9.51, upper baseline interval 10.4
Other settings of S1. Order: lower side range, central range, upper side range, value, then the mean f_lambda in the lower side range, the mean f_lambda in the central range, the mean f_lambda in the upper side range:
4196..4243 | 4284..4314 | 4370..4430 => 4.8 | 8.29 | 7.62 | 10.1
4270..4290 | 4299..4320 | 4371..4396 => 0.9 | 8.33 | 8.22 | 9.29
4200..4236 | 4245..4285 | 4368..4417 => 0.6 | 8.44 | 8.68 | 9.81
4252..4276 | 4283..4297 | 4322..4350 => 1.3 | 8.67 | 8.21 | 9.82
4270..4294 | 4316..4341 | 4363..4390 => -1.8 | 8.33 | 9.7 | 9.8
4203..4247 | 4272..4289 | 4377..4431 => 1.0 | 8.56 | 8.51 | 10.1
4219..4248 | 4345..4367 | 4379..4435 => -2.3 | 8.49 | 10.7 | 10.1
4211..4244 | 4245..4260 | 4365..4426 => 0.1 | 8.53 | 8.72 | 10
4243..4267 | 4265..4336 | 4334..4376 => 9.2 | 9.12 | 8.48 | 10.5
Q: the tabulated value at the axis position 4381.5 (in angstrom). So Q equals 9.19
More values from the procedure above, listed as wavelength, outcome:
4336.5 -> 10.3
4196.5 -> 7.82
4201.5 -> 7.75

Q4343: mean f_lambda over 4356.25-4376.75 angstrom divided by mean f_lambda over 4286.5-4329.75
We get 1.31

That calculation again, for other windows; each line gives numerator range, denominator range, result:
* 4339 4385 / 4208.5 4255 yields 1.19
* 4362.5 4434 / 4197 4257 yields 1.21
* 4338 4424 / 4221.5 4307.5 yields 1.22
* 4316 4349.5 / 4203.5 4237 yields 1.17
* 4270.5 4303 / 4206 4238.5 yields 0.95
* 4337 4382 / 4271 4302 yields 1.27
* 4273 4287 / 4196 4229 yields 1.06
